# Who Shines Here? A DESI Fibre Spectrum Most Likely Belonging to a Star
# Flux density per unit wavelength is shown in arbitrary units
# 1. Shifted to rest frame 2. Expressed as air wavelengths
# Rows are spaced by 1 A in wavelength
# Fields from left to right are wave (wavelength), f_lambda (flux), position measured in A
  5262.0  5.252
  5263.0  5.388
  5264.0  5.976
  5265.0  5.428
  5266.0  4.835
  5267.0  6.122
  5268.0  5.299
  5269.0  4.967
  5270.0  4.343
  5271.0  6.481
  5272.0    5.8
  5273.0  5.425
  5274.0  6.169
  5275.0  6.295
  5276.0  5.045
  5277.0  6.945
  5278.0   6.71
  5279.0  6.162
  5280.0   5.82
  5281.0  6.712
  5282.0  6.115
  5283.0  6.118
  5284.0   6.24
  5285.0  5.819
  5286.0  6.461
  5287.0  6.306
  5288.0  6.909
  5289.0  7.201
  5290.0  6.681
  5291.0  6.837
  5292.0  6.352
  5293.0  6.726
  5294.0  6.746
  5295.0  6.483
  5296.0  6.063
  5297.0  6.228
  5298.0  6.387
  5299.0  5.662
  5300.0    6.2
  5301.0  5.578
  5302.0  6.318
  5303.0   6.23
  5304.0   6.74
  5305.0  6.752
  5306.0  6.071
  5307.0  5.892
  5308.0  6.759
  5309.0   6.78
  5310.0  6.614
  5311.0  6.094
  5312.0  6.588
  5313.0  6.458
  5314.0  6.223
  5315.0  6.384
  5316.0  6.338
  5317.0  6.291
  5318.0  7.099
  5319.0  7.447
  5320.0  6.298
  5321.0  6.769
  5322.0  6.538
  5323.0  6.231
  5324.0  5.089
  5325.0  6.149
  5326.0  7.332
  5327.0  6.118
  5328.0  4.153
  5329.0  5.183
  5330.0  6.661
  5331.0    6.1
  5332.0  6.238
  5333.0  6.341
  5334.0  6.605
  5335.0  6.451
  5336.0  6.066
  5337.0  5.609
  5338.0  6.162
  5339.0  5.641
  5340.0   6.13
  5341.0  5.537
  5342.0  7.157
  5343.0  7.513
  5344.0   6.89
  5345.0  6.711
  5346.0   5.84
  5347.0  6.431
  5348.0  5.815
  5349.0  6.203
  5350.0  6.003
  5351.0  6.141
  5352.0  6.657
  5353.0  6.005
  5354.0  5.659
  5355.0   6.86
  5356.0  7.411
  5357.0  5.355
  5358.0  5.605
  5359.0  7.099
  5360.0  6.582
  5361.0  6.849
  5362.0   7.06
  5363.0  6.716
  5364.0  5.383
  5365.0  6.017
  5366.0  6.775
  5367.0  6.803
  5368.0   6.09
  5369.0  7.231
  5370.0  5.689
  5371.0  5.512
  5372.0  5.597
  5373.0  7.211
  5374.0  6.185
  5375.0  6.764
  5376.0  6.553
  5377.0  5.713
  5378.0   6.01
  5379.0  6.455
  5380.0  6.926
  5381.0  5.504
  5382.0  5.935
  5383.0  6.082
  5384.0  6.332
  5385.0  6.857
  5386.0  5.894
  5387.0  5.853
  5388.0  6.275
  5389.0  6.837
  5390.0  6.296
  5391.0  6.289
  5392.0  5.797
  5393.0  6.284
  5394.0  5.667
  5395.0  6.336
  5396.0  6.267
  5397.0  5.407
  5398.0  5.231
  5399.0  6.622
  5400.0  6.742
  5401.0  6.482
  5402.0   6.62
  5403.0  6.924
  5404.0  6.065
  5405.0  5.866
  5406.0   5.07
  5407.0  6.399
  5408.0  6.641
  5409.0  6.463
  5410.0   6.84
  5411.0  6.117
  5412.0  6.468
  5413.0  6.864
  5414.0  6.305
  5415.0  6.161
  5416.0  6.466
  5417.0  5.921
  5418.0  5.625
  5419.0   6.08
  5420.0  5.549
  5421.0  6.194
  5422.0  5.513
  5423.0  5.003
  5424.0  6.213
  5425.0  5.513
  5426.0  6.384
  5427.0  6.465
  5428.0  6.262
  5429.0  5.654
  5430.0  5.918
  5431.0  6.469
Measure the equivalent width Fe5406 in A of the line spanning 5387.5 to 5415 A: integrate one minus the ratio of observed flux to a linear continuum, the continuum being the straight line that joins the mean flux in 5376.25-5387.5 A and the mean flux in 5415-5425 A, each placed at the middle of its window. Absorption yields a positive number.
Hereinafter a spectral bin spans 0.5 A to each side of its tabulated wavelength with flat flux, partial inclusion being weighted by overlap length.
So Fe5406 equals -1.2 A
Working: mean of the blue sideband 6.15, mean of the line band 6.26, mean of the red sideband 5.84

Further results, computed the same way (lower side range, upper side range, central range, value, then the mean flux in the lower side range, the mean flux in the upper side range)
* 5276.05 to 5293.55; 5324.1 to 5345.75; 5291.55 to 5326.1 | -0.3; 6.44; 6.2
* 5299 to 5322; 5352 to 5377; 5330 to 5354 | 0.5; 6.44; 6.37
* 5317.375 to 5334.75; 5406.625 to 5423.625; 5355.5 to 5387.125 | -0.6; 6.26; 6.15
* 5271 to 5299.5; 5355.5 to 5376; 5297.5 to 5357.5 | 0.7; 6.3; 6.4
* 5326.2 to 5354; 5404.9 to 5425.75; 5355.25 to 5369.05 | -0.8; 6.17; 6.07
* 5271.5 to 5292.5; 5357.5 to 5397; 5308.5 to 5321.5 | -0.6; 6.29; 6.28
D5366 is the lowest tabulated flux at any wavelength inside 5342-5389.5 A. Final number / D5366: 5.355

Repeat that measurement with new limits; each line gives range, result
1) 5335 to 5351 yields 5.537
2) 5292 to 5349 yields 4.153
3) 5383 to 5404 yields 5.231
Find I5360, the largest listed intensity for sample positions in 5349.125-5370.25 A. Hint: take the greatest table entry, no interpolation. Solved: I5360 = 7.411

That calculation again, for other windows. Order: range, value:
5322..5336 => 7.332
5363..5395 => 7.231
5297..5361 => 7.513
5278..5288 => 6.909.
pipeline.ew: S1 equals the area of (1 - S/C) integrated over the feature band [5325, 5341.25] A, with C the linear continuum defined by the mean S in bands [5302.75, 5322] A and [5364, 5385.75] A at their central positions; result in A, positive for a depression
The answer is 1.0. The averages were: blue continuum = 6.52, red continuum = 6.27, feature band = 6.03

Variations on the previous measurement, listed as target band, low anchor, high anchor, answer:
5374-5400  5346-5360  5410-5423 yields -0.1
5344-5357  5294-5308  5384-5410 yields -0.1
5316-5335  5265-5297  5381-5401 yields -0.4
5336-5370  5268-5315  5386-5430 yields -0.9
